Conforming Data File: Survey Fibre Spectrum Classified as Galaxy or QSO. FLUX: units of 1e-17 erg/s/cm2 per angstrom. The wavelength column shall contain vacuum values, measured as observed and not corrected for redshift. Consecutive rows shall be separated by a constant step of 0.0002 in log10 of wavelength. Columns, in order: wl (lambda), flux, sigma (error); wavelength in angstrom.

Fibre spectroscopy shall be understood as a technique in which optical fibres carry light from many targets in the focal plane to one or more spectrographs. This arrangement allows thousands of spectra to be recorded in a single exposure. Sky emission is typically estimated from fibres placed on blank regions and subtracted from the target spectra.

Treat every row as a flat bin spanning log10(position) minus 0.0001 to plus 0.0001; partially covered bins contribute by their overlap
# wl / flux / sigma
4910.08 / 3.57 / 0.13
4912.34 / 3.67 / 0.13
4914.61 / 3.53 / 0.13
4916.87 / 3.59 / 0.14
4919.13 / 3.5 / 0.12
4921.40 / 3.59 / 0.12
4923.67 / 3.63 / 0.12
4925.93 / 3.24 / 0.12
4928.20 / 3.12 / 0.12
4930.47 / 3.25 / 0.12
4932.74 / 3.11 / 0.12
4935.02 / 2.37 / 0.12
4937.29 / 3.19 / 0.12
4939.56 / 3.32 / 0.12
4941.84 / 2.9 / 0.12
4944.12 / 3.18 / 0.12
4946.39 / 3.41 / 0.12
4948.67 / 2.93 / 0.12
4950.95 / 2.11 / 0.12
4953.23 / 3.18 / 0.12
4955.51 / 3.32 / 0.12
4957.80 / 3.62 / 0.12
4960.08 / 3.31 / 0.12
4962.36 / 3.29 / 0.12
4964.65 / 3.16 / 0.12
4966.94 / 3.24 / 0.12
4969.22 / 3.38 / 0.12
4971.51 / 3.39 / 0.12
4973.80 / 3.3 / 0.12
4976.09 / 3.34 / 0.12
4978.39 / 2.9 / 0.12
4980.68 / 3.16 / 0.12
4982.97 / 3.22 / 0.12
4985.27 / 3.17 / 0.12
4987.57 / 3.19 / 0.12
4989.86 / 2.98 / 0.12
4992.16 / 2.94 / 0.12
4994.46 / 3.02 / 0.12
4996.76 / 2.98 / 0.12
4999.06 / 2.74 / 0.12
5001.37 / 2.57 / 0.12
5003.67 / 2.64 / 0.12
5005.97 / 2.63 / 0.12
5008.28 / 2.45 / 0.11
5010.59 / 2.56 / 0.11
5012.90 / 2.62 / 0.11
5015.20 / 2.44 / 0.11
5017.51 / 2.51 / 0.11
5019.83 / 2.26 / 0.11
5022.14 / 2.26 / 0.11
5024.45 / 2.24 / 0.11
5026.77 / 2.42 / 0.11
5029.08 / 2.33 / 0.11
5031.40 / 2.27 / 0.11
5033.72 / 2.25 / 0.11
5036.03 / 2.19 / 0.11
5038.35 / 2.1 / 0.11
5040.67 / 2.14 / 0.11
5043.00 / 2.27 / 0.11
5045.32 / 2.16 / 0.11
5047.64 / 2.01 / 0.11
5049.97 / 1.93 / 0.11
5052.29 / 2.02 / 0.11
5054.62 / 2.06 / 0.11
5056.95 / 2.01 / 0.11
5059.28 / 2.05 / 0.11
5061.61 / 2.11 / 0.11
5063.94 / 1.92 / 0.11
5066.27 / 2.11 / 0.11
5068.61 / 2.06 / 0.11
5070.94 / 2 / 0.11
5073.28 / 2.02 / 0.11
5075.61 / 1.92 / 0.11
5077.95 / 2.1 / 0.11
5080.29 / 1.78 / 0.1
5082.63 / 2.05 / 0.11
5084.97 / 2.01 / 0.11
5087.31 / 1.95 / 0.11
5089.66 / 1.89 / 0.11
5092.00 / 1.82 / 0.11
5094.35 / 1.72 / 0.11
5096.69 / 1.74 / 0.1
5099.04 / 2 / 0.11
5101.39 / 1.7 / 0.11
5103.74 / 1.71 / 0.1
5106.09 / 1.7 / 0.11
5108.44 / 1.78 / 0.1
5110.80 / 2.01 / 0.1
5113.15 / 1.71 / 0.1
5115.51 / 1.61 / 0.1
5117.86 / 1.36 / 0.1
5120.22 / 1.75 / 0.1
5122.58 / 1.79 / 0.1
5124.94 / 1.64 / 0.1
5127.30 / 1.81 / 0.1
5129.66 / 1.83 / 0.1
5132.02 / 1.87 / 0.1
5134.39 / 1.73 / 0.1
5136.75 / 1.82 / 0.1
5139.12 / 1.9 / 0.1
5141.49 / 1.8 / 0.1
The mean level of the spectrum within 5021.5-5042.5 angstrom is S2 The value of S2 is 2.24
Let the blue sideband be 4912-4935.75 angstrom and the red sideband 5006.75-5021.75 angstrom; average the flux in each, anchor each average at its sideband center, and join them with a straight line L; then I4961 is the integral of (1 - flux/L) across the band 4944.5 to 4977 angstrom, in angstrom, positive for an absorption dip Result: -2.6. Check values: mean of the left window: 3.33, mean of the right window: 2.47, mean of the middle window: 3.21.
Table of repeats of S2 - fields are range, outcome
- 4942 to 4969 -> 3.16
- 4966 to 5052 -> 2.64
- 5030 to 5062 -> 2.11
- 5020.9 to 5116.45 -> 2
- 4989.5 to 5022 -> 2.65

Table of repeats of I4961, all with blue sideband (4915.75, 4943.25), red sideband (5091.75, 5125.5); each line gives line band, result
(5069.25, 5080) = 0.14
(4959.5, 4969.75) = -1.15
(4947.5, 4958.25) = 0.14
